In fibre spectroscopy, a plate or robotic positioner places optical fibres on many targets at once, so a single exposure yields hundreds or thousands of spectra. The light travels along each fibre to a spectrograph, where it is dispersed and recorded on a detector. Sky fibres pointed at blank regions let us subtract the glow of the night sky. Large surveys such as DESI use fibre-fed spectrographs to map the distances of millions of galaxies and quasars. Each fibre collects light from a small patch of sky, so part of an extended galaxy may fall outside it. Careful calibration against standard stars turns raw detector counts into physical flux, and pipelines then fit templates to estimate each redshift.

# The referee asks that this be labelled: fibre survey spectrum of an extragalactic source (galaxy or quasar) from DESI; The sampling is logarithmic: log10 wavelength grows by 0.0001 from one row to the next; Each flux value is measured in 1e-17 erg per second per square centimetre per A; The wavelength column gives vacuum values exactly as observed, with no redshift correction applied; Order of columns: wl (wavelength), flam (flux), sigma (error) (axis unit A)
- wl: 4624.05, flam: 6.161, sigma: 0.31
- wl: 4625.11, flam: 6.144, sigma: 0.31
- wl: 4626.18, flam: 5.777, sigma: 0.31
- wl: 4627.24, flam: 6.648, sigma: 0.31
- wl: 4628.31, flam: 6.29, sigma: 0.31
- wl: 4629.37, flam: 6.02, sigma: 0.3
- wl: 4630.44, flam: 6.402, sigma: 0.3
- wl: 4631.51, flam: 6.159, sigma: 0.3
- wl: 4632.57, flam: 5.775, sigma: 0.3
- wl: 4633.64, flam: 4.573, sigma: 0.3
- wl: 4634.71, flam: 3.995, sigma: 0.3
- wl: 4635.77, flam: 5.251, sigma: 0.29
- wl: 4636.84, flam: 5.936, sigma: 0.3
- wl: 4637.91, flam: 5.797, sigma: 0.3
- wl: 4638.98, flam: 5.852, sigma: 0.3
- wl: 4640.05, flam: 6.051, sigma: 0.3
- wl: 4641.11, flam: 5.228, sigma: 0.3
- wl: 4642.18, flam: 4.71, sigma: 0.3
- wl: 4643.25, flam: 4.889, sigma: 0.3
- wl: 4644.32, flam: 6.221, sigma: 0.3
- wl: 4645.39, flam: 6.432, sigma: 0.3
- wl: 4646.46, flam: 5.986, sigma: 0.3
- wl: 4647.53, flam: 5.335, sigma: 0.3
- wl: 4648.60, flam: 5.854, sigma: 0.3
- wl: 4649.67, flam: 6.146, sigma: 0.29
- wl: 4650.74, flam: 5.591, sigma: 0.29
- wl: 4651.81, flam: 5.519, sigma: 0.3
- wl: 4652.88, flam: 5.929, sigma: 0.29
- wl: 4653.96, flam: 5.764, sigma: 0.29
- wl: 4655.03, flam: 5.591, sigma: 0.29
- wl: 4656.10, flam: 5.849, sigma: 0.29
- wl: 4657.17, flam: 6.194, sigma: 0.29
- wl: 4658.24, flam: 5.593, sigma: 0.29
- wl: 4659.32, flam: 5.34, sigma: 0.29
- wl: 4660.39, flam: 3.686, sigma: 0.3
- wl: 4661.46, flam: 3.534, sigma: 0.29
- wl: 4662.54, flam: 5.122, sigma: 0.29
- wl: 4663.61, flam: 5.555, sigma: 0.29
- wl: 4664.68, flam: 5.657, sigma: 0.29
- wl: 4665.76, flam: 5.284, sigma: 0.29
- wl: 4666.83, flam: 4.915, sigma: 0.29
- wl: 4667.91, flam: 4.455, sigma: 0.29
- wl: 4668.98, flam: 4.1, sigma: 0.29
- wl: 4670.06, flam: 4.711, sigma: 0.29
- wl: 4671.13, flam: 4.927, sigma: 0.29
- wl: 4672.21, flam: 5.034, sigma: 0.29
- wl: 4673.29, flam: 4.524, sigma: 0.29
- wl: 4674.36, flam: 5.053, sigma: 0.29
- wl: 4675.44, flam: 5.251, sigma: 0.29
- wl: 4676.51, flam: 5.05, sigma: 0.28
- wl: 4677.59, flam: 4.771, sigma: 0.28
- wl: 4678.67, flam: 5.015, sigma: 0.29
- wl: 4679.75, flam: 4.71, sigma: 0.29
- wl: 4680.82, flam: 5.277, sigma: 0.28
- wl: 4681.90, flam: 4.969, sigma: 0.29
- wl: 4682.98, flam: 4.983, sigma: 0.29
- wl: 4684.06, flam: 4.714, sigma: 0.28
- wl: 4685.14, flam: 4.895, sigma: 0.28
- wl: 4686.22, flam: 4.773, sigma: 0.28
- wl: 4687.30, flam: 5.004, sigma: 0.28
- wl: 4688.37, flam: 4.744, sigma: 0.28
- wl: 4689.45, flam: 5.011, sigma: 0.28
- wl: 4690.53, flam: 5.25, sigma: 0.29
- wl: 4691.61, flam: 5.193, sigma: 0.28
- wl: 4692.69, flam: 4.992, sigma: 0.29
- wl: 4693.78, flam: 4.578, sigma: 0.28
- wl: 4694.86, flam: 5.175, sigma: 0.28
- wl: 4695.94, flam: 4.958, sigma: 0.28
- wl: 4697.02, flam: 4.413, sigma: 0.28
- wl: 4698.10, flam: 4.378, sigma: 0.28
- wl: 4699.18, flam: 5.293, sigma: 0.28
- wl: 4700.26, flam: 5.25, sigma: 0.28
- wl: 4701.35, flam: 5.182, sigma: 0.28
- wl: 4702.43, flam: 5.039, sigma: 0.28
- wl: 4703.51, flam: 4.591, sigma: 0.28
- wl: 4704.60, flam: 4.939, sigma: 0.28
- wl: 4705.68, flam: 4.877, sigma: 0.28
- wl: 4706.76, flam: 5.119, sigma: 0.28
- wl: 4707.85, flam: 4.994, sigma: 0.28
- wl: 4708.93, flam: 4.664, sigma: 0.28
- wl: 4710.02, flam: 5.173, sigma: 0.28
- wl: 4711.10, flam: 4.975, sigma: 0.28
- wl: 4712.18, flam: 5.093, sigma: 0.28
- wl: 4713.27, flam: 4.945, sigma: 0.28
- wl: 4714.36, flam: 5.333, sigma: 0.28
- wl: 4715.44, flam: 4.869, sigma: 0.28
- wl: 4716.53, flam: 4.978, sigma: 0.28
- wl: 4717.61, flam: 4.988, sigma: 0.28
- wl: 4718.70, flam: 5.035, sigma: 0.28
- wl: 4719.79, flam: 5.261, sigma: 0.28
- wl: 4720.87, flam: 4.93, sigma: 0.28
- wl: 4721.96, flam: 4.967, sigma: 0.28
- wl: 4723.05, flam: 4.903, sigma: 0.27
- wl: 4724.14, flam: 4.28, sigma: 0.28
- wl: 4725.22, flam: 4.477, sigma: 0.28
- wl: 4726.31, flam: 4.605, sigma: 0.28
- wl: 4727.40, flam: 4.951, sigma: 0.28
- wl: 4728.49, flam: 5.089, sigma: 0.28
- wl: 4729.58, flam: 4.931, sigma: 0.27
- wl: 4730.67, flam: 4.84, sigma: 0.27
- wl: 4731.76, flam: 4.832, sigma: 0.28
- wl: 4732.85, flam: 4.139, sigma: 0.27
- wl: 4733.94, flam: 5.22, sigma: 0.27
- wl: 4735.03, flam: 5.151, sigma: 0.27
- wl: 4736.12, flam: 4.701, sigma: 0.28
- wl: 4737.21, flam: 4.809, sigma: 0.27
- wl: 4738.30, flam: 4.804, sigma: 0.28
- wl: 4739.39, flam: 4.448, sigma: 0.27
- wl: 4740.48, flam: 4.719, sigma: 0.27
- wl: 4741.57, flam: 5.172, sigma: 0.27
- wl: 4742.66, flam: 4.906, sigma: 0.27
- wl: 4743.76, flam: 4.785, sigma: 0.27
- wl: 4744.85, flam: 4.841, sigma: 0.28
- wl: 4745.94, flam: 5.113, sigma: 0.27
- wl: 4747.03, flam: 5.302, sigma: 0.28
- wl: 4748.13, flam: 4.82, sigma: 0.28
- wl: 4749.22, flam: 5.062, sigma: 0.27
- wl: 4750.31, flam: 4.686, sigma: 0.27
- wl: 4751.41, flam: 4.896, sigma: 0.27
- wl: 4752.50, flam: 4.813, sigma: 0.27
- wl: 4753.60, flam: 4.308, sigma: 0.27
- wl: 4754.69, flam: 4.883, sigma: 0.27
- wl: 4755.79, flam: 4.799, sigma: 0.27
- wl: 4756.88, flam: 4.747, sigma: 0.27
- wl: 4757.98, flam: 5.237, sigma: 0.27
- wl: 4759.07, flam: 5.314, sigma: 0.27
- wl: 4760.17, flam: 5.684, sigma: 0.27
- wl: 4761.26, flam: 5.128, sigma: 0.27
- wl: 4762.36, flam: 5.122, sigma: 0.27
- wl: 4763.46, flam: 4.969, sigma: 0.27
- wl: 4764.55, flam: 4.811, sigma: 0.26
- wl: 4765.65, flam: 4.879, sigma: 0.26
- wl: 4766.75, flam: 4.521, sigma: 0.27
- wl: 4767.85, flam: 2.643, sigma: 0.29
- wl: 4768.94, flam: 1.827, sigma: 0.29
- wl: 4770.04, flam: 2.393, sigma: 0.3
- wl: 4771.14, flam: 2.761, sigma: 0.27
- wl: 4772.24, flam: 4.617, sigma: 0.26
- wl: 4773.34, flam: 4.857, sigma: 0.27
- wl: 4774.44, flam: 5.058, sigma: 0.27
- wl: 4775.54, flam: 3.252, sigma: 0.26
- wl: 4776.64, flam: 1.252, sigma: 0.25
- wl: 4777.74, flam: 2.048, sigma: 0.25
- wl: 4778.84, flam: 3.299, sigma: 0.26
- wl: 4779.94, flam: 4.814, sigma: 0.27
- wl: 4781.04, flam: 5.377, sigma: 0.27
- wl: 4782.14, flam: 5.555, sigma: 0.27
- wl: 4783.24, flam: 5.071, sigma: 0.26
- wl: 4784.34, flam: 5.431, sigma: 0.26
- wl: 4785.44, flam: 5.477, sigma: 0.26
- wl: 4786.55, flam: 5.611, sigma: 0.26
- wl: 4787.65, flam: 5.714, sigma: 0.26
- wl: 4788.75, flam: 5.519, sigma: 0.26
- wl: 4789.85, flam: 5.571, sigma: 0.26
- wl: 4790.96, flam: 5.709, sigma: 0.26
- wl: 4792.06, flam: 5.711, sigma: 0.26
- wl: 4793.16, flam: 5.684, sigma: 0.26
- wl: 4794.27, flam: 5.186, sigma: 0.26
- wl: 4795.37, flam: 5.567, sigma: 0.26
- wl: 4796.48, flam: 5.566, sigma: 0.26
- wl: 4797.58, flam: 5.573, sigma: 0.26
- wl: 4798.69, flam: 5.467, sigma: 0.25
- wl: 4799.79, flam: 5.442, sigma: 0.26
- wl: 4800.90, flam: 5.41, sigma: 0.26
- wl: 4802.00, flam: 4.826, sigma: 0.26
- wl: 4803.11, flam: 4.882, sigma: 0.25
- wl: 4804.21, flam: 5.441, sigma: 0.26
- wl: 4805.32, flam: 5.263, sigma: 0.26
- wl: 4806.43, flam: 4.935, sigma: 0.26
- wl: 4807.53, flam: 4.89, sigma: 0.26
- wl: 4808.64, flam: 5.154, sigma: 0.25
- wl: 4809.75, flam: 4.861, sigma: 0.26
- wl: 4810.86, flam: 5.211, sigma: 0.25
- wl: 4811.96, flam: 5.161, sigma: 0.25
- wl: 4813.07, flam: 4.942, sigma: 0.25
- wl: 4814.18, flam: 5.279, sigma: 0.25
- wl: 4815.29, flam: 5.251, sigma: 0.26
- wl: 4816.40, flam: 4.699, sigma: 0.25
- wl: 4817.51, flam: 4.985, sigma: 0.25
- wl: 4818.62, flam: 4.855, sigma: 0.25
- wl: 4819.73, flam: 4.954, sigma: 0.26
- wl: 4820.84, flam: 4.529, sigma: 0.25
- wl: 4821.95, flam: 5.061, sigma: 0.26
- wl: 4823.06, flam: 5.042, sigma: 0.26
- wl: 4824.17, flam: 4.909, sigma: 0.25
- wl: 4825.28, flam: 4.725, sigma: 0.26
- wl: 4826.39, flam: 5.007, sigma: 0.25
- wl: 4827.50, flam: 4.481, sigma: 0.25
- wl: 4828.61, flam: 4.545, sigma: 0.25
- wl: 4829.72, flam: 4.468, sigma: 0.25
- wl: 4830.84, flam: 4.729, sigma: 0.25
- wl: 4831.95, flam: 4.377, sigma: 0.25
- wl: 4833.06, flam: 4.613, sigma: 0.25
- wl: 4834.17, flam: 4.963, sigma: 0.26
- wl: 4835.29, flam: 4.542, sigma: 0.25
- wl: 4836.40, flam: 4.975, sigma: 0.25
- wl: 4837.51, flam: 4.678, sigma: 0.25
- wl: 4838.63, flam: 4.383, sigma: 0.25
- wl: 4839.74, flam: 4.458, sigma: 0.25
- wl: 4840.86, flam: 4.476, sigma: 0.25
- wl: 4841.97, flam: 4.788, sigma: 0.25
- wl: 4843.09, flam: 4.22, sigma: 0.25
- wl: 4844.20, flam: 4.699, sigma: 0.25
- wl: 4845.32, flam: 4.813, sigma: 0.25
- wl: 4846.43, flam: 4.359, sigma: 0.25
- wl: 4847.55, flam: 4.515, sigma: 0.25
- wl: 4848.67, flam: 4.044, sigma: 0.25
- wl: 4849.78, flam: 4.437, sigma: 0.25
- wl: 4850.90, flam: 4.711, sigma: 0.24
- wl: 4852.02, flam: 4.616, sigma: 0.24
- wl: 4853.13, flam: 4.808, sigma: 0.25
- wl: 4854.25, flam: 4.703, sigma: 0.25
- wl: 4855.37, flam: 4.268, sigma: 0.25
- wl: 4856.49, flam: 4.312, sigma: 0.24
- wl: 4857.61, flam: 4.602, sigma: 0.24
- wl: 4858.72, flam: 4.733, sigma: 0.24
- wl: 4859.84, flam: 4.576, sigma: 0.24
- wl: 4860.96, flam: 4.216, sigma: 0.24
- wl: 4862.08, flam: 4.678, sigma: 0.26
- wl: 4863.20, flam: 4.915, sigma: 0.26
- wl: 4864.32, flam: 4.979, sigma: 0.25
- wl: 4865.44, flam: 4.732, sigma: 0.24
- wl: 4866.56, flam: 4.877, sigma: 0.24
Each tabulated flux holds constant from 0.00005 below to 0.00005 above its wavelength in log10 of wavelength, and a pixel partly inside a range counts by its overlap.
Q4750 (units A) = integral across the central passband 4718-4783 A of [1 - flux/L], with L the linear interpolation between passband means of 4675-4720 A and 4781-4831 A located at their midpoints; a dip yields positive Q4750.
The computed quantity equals 6.3 A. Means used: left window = 4.97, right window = 5.17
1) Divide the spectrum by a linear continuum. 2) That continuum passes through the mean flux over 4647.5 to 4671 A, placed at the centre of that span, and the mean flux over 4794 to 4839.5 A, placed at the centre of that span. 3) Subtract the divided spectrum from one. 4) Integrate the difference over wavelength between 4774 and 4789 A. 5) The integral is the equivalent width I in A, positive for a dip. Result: 1.5 A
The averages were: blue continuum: 5.25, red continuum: 4.97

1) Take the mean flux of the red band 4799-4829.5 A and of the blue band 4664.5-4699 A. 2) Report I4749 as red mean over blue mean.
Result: 1.02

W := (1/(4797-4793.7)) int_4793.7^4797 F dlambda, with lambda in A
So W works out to 5.43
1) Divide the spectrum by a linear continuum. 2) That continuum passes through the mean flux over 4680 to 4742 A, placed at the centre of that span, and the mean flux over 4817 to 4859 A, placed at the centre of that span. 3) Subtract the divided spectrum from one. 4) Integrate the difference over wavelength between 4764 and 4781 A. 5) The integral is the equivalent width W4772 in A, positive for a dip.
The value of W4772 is 4.2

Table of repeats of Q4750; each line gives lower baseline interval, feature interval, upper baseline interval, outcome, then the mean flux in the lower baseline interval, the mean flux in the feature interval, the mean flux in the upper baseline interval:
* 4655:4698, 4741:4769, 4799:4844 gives 0.7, 4.96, 4.79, 4.86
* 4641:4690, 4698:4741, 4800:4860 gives 1.2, 5.17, 4.9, 4.77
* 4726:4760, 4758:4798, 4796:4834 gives 2.2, 4.88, 4.66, 4.99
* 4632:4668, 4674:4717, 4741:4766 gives 2.1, 5.41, 4.96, 4.97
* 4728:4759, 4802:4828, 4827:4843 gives -1.8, 4.87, 4.98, 4.59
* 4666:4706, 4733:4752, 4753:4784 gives -1.8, 4.89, 4.89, 4.27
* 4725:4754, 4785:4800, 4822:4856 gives -2.7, 4.84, 5.56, 4.62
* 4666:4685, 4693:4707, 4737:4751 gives -0.1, 4.86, 4.9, 4.88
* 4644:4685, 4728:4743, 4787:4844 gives 0.8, 5.22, 4.84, 5.01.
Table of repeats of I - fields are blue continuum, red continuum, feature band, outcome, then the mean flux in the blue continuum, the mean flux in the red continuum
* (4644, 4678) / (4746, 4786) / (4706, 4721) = -0.52 A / 5.28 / 4.44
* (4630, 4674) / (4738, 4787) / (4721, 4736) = -0.05 A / 5.35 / 4.53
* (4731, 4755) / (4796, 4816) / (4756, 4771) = 1.75 A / 4.84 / 5.19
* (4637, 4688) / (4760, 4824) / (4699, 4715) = 0.19 A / 5.23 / 4.8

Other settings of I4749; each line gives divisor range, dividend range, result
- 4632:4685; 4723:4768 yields 0.92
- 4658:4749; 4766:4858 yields 0.96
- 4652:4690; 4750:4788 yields 0.88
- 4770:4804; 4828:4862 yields 0.94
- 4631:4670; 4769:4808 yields 0.89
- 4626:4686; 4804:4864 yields 0.89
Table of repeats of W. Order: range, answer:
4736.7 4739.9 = 4.69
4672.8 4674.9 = 4.8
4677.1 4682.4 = 4.95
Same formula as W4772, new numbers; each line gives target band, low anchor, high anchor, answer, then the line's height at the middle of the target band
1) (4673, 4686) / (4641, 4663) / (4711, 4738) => 0.8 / 5.24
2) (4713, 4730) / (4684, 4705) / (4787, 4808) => 0.5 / 5.05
